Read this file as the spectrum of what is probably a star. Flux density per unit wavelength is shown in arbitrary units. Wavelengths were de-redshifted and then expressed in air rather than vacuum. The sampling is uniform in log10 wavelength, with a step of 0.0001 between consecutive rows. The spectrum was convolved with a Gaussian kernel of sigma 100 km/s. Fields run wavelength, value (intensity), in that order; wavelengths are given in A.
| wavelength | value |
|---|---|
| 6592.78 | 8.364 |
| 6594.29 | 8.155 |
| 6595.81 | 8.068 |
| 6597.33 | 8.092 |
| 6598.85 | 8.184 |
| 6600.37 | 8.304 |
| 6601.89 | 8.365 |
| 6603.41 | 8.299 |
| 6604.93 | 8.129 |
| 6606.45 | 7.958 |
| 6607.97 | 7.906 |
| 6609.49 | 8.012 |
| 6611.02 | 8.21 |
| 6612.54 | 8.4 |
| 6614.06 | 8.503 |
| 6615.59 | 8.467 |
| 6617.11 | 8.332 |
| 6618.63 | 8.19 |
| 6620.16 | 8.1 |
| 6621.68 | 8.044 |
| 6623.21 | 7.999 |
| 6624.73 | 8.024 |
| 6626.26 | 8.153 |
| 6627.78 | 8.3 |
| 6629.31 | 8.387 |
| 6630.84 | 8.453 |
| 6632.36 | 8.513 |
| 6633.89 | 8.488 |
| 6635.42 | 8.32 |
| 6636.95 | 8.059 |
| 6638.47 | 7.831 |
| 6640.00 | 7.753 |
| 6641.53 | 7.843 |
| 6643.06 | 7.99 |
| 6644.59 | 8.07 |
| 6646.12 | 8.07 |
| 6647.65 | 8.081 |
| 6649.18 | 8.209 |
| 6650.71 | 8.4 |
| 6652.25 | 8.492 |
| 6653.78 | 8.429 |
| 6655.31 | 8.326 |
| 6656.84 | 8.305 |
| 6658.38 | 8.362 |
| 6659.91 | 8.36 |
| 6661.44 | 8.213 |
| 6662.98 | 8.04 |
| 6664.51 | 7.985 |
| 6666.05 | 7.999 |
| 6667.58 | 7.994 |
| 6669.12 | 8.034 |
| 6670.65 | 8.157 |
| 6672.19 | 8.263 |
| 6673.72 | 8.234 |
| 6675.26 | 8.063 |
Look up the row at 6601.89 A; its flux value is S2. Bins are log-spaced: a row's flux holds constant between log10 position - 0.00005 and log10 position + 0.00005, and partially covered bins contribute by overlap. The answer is 8.365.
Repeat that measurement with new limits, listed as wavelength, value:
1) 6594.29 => 8.155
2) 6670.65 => 8.157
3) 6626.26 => 8.153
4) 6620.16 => 8.1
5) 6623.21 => 7.999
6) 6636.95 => 8.059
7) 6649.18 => 8.209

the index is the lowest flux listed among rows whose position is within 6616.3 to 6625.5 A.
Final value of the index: 7.999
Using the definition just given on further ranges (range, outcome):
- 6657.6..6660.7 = 8.36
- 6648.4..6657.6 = 8.209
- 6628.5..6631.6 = 8.387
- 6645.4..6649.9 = 8.07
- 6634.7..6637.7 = 8.059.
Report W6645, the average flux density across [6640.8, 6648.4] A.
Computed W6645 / 8.01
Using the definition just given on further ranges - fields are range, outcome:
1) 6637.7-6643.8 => 7.86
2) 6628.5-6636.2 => 8.42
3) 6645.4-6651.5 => 8.18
